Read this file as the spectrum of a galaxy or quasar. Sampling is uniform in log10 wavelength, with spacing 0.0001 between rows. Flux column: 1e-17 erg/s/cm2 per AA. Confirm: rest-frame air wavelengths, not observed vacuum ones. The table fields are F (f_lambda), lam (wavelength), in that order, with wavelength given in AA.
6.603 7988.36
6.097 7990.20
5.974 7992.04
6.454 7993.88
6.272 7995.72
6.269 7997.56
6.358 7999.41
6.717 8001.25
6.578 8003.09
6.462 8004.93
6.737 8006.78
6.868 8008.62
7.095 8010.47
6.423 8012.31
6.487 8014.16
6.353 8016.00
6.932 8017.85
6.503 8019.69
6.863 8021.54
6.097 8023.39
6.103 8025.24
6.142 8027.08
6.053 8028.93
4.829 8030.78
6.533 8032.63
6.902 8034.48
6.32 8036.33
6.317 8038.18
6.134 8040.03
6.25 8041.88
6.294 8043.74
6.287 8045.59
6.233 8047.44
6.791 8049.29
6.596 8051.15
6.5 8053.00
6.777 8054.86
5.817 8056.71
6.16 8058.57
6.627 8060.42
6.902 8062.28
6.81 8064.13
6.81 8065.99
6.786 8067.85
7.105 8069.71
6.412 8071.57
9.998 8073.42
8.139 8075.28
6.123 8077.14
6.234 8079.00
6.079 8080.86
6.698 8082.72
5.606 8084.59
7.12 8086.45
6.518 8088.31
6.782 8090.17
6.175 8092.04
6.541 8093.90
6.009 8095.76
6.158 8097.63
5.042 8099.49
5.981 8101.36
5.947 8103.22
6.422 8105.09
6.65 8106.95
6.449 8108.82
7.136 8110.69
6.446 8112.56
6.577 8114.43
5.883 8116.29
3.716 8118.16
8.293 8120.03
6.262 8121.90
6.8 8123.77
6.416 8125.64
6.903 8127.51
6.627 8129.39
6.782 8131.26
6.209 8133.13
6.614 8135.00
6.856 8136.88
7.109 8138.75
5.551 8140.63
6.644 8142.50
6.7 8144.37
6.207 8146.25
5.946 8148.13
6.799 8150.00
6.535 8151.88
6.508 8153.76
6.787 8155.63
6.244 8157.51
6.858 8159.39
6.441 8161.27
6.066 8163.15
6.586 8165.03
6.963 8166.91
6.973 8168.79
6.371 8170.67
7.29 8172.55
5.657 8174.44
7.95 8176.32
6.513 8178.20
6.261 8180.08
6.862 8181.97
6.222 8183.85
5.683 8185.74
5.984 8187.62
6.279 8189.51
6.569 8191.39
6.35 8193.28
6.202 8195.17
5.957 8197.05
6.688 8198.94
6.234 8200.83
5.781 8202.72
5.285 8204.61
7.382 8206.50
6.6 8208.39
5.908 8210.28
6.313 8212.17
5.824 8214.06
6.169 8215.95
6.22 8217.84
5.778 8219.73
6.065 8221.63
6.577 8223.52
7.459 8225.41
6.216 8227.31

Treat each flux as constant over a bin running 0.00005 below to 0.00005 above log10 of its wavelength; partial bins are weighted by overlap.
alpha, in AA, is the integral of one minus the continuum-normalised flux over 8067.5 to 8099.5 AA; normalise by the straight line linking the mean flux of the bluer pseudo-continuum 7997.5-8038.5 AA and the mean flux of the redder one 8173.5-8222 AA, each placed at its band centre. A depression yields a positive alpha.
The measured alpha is -1.6 AA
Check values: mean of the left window 6.44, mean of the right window 6.26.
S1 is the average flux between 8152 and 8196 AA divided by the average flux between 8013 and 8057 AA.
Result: 1.0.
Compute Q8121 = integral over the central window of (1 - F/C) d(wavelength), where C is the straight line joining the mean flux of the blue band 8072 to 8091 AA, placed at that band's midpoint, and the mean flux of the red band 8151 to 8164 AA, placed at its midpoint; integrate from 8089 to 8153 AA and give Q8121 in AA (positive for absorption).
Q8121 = 2.9 AA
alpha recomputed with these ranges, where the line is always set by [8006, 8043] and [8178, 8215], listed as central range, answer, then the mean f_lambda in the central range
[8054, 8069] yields -0.5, 6.59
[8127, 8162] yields -1.4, 6.54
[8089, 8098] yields 0.0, 6.35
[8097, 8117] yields 0.2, 6.25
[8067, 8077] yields -1.9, 7.57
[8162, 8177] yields -1.1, 6.71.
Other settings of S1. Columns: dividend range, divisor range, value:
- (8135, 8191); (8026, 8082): 0.99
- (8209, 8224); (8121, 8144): 0.93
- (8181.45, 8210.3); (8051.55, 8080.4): 0.91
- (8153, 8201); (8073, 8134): 1.00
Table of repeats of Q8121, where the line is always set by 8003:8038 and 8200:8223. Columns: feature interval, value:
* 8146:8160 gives -0.6 AA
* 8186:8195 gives -0.1 AA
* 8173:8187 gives -0.6 AA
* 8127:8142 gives -0.8 AA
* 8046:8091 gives -2.6 AA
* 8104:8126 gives -0.5 AA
